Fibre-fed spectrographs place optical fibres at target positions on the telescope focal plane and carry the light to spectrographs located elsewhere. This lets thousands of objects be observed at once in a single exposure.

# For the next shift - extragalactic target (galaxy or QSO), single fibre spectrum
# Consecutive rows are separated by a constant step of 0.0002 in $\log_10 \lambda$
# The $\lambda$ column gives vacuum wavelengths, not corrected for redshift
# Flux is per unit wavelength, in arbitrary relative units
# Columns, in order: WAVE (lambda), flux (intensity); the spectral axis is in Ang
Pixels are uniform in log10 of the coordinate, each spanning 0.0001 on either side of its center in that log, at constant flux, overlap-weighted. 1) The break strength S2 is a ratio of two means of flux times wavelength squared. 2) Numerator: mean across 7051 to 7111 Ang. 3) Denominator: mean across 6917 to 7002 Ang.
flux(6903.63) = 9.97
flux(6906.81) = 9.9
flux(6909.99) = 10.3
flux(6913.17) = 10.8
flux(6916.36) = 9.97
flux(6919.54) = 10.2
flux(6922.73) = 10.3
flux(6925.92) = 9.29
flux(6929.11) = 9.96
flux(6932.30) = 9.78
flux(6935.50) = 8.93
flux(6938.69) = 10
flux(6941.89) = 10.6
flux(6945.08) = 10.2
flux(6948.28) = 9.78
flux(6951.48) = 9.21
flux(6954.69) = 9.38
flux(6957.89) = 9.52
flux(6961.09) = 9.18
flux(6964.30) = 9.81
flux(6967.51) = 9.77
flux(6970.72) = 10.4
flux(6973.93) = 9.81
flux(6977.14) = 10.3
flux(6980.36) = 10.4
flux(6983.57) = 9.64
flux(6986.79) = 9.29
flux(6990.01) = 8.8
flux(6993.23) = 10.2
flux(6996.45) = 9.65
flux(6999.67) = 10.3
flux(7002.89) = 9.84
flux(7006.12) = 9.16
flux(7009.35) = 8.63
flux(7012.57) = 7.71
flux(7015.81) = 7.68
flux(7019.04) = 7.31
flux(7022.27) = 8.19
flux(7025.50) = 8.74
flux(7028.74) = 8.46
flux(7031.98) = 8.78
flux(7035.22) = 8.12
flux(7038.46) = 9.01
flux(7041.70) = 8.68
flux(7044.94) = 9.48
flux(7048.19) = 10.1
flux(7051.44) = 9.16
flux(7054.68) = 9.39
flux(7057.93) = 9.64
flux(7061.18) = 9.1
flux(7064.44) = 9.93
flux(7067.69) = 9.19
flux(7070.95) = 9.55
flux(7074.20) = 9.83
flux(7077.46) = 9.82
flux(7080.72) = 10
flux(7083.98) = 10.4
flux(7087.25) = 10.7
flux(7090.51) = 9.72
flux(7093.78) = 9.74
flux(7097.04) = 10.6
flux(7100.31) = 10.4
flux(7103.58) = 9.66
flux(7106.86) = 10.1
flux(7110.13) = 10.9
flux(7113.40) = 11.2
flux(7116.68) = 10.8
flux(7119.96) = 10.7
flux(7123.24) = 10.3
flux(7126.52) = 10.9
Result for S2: 1.04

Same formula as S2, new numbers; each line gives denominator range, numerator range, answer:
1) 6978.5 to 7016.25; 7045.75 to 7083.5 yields 1.05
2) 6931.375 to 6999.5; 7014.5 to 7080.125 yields 0.95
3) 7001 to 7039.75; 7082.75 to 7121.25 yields 1.26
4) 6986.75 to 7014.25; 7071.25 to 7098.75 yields 1.11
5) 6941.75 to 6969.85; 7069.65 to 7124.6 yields 1.10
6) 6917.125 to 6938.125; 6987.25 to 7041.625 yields 0.92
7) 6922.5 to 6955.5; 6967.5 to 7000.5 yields 1.02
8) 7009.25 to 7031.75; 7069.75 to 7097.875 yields 1.26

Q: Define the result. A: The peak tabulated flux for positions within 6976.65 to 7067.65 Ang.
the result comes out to 10.4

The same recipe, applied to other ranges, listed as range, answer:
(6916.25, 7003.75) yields 10.6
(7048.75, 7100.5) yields 10.7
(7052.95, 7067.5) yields 9.93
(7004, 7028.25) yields 9.16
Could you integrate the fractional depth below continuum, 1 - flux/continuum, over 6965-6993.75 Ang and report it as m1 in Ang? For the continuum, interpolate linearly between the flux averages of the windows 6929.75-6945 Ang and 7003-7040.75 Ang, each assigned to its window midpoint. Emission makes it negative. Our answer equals -2.1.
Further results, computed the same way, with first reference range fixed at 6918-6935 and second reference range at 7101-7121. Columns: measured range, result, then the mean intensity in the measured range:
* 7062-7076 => 1.06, 9.6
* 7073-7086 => 0.48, 10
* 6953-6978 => 0.59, 9.75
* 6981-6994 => 0.73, 9.5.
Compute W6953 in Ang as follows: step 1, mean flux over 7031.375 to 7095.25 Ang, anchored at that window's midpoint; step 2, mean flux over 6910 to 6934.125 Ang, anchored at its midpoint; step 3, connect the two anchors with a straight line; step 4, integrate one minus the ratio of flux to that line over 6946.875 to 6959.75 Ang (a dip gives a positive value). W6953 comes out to 0.6 Ang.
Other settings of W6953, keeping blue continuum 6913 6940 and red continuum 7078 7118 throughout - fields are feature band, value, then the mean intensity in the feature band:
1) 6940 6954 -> 0.01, 9.91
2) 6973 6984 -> -0.10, 10.1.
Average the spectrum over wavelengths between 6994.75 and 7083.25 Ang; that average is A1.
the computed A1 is 9.11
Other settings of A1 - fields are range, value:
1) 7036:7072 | 9.35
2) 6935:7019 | 9.51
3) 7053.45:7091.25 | 9.78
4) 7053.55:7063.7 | 9.42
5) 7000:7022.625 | 8.48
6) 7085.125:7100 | 10.2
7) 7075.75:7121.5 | 10.3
